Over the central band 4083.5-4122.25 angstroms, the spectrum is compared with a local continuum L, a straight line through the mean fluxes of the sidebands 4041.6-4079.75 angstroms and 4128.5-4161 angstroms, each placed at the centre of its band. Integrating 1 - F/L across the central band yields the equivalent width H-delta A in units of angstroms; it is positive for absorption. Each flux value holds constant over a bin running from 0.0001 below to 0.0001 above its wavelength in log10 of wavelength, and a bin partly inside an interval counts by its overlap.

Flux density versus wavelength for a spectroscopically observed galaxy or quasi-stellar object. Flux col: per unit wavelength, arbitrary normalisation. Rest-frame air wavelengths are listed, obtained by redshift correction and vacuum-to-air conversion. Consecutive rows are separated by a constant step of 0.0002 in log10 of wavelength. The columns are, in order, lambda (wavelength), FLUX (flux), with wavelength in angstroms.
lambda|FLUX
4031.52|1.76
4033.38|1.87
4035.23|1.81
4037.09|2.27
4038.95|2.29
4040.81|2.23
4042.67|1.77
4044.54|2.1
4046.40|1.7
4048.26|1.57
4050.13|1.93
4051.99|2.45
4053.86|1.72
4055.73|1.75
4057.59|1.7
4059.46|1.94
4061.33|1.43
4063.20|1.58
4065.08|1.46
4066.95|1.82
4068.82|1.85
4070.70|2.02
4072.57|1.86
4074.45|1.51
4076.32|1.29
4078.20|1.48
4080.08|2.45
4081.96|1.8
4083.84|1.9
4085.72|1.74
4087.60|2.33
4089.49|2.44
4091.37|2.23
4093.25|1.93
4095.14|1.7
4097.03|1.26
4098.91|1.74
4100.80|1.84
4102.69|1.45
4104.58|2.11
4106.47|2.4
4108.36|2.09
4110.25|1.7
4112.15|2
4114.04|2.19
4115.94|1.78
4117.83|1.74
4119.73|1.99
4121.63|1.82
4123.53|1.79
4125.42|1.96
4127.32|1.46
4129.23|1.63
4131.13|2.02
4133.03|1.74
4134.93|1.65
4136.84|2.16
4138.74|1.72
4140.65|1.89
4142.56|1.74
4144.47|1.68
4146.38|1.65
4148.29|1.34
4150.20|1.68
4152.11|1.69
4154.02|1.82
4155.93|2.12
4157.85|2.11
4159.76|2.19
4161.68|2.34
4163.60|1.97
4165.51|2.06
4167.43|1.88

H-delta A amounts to -2.9 angstroms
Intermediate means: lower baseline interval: 1.76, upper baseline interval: 1.82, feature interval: 1.92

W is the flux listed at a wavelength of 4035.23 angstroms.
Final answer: 1.81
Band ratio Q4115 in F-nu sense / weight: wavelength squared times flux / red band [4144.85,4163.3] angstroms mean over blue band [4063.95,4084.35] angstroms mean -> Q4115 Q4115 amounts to 1.1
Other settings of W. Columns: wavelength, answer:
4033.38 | 1.87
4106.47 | 2.4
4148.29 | 1.34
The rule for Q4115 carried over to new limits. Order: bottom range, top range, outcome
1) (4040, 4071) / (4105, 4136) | 1.07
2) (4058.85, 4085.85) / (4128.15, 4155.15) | 1.04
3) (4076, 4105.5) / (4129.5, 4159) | 0.99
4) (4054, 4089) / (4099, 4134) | 1.07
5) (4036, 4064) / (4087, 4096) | 1.14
